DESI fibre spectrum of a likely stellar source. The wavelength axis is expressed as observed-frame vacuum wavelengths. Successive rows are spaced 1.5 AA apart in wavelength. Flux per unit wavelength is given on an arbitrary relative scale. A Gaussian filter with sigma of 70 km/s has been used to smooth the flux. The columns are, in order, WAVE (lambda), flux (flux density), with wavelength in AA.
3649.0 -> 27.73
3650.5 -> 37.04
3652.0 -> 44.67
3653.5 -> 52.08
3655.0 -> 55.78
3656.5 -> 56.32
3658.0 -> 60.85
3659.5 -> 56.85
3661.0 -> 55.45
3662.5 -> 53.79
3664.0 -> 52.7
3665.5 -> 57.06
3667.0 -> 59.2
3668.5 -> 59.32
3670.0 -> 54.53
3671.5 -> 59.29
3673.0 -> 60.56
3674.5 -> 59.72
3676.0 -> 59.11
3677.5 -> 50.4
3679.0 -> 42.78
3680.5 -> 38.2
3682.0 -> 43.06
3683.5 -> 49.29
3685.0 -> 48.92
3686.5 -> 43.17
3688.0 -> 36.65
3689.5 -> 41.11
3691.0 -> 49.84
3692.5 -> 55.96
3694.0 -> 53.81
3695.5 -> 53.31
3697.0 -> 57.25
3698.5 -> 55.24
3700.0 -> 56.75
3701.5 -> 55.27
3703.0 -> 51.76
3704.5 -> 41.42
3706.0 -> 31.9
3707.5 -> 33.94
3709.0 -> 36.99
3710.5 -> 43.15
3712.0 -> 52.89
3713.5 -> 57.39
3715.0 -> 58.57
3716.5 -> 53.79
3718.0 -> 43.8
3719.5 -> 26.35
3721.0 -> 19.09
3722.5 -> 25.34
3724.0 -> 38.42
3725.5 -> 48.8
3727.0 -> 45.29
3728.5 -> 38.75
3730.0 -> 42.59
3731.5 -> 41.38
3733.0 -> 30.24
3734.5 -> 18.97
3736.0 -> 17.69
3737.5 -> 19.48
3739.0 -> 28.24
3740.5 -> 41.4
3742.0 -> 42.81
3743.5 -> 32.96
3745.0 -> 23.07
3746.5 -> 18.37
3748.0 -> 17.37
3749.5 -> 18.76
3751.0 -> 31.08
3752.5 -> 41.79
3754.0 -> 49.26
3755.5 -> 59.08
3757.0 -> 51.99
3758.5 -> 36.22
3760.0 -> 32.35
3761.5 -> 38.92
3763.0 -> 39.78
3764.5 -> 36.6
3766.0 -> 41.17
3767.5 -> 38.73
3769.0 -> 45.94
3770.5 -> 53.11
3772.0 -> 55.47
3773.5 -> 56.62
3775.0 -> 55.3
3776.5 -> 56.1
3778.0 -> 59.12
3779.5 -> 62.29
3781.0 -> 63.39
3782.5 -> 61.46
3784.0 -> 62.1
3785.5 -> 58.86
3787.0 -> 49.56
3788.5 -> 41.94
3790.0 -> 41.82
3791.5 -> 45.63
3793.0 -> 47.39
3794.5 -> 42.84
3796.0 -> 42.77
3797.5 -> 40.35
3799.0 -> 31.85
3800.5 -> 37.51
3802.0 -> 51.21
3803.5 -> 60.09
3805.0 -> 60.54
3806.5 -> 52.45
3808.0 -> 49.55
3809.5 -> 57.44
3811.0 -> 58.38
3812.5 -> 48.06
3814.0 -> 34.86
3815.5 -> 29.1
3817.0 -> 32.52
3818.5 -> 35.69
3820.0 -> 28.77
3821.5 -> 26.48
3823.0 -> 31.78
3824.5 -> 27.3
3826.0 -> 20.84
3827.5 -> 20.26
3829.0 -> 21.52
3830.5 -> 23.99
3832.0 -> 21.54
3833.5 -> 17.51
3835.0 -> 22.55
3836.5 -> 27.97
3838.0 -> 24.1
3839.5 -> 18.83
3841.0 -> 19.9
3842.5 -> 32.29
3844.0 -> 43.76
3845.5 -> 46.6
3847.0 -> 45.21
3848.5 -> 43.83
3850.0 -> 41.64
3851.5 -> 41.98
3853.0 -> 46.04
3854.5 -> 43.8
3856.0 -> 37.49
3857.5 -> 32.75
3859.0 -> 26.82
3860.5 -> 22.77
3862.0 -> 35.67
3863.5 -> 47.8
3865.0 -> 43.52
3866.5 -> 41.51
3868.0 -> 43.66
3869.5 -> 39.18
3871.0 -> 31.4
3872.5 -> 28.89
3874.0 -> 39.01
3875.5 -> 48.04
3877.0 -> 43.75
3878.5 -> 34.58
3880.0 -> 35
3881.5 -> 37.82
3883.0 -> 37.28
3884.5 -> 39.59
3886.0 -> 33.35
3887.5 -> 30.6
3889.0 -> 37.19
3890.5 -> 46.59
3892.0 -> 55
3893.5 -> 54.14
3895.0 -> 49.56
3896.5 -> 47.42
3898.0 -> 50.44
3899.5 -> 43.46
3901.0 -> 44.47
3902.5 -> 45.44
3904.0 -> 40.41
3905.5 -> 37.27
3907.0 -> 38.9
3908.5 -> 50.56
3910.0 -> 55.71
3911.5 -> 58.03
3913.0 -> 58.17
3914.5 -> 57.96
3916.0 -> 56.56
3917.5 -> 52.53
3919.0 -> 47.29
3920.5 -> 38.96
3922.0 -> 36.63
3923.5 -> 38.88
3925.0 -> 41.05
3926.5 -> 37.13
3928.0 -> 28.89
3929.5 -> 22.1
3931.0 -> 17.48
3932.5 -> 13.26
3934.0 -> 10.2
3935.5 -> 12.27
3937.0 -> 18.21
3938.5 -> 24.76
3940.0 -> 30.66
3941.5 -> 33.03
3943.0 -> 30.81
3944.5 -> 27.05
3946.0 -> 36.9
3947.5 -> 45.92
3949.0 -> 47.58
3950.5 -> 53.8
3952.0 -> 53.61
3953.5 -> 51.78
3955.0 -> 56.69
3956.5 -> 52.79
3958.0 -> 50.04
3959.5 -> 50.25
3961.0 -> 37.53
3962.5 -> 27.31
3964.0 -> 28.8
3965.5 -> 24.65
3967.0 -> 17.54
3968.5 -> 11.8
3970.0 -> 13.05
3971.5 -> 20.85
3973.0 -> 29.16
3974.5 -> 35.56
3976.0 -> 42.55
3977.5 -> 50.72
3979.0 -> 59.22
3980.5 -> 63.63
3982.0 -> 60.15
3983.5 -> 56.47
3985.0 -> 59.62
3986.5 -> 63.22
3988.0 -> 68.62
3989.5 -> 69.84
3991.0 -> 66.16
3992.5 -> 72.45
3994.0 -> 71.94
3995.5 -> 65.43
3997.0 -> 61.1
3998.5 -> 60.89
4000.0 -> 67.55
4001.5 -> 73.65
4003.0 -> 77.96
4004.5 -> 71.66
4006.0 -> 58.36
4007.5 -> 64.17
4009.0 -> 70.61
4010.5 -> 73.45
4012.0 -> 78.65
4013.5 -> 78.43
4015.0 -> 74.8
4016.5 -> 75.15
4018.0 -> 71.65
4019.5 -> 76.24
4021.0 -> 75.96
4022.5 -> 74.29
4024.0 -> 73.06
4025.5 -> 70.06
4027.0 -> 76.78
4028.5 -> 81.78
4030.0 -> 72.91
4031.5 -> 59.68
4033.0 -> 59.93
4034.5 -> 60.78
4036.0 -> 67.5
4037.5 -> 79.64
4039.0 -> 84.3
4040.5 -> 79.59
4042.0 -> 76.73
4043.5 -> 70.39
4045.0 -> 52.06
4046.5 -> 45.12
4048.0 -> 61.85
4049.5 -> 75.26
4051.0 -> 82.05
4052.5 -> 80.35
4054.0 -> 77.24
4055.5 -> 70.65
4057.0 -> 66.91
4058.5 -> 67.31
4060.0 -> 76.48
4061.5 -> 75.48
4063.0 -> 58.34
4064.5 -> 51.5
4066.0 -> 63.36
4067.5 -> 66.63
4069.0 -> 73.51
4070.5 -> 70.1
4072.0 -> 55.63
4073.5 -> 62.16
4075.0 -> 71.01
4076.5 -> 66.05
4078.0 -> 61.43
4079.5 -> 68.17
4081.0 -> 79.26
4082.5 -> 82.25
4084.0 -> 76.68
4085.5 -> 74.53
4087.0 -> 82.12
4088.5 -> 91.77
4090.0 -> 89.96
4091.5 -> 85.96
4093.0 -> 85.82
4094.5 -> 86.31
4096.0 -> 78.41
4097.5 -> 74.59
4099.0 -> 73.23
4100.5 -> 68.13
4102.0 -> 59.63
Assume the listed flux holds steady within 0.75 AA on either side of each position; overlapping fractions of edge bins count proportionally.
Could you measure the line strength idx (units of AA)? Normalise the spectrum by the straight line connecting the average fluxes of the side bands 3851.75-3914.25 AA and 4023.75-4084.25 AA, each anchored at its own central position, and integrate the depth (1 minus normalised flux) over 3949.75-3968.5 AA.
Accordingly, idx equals 4.5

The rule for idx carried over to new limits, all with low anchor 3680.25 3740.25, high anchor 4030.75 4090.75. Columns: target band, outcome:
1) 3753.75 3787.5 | -2.54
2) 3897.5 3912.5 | 2.91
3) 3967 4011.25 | 5.65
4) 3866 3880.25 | 4.30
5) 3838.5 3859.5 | 6.36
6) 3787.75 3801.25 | 2.08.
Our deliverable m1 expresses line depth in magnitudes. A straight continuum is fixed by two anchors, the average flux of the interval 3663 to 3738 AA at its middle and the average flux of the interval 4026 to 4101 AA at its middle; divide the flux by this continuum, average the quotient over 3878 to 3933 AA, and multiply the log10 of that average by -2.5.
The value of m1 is 0.393 mag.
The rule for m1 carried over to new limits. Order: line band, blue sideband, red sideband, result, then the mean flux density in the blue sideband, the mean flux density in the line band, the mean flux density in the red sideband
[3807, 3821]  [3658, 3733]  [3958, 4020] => 0.23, 47.9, 41.5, 56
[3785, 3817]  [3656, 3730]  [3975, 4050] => 0.19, 48.6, 46.3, 67.9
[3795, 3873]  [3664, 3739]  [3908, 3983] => 0.14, 45.2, 36.4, 38.4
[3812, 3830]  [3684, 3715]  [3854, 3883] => 0.35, 48.1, 29.4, 37.5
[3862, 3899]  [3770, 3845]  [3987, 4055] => 0.24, 41.3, 41.4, 70.8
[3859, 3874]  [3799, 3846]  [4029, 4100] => 0.13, 34.8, 36.7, 71.7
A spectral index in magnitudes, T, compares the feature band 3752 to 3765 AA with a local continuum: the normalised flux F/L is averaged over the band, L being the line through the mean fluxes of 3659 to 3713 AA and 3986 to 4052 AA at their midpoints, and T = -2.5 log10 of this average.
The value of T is 0.26 mag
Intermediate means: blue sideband 50.3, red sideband 70.3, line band 43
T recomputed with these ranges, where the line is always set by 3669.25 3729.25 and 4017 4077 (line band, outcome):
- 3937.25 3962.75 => 0.455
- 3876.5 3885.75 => 0.484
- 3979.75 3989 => 0.056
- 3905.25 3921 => 0.196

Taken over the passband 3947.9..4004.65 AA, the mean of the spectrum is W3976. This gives 51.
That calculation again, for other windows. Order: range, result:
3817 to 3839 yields 25.2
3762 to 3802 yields 48.7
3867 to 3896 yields 40.3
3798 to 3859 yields 36.1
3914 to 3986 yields 37.8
